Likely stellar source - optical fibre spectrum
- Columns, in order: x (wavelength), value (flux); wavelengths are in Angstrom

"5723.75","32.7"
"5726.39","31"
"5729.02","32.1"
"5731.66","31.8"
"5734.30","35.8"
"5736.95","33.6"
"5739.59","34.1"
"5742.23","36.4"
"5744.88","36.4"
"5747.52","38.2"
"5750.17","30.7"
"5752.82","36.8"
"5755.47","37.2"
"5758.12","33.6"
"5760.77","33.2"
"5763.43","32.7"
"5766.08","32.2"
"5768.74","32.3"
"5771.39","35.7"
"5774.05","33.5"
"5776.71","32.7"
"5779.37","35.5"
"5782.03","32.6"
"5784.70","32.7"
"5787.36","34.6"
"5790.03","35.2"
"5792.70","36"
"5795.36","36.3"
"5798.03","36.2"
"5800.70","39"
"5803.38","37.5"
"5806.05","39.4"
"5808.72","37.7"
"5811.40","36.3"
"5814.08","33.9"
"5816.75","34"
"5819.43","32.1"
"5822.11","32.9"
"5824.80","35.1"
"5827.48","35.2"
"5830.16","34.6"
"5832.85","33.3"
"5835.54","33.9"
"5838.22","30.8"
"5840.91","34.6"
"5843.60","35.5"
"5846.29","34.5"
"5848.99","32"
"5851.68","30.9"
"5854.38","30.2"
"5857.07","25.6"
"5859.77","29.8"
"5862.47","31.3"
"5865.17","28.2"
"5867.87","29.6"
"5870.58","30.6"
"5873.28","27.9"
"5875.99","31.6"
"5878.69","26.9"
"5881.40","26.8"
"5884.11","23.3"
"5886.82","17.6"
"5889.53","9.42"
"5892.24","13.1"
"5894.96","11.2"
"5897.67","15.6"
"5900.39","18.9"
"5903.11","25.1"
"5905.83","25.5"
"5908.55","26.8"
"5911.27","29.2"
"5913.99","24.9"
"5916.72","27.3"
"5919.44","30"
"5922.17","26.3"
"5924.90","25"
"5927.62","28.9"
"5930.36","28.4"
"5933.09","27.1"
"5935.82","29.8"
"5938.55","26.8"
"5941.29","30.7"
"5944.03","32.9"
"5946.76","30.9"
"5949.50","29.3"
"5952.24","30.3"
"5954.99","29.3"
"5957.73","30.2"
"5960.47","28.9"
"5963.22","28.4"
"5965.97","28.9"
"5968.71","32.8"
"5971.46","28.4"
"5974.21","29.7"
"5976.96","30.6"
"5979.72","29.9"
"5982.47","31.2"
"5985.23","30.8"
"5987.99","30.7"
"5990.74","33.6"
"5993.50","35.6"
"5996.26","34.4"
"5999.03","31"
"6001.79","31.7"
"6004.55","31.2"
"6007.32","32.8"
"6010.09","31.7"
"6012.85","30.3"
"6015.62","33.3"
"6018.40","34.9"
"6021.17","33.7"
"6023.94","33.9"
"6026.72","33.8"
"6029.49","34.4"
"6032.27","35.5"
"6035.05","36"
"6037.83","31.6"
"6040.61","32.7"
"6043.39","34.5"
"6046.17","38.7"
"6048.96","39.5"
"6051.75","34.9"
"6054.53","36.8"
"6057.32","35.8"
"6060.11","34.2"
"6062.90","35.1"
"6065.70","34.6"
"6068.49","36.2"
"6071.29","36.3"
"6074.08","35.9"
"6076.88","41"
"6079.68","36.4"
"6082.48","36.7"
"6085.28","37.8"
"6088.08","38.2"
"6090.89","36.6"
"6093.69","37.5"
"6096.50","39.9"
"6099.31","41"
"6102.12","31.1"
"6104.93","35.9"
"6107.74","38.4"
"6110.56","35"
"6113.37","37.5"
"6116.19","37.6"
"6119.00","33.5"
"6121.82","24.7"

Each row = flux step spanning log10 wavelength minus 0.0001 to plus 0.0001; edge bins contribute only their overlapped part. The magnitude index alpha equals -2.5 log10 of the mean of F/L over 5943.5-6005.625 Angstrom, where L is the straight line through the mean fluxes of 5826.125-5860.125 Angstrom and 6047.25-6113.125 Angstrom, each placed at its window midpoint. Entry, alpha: 0.13 mag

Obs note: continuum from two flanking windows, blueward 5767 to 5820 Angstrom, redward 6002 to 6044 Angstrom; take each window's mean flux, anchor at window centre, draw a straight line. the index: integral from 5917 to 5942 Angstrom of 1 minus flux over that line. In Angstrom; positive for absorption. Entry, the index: 4.4 Angstrom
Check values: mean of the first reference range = 35.2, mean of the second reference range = 33.3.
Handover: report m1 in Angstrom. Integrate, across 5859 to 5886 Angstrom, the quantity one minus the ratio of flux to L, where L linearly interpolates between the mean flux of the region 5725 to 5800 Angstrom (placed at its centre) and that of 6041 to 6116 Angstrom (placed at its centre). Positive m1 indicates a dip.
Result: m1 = 5.21 Angstrom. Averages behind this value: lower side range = 34.3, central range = 28.4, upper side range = 36.7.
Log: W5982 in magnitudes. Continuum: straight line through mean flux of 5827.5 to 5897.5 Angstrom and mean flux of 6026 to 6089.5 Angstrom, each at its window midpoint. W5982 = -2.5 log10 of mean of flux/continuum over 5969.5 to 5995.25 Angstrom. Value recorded 0.051 mag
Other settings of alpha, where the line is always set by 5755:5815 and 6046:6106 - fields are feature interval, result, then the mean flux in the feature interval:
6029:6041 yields 0.074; 34.1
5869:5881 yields 0.220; 29.1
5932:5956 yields 0.208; 29.7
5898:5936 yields 0.337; 26.3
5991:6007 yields 0.110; 32.8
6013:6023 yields 0.091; 33.5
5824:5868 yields 0.106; 32.1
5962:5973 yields 0.214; 29.7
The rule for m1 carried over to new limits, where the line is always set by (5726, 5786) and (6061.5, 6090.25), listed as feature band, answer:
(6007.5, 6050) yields 2.5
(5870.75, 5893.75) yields 8.3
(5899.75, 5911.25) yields 3.4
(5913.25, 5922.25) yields 2.0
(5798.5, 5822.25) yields -1.1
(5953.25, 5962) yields 1.5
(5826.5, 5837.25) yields 0.2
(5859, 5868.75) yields 1.5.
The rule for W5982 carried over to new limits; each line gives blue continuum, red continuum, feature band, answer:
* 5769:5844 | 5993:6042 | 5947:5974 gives 0.14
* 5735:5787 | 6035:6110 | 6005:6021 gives 0.11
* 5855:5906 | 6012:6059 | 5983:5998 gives -0.04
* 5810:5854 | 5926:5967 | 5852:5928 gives 0.25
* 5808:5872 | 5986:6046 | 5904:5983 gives 0.14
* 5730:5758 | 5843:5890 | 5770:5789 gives -0.03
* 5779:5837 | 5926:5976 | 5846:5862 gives 0.11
